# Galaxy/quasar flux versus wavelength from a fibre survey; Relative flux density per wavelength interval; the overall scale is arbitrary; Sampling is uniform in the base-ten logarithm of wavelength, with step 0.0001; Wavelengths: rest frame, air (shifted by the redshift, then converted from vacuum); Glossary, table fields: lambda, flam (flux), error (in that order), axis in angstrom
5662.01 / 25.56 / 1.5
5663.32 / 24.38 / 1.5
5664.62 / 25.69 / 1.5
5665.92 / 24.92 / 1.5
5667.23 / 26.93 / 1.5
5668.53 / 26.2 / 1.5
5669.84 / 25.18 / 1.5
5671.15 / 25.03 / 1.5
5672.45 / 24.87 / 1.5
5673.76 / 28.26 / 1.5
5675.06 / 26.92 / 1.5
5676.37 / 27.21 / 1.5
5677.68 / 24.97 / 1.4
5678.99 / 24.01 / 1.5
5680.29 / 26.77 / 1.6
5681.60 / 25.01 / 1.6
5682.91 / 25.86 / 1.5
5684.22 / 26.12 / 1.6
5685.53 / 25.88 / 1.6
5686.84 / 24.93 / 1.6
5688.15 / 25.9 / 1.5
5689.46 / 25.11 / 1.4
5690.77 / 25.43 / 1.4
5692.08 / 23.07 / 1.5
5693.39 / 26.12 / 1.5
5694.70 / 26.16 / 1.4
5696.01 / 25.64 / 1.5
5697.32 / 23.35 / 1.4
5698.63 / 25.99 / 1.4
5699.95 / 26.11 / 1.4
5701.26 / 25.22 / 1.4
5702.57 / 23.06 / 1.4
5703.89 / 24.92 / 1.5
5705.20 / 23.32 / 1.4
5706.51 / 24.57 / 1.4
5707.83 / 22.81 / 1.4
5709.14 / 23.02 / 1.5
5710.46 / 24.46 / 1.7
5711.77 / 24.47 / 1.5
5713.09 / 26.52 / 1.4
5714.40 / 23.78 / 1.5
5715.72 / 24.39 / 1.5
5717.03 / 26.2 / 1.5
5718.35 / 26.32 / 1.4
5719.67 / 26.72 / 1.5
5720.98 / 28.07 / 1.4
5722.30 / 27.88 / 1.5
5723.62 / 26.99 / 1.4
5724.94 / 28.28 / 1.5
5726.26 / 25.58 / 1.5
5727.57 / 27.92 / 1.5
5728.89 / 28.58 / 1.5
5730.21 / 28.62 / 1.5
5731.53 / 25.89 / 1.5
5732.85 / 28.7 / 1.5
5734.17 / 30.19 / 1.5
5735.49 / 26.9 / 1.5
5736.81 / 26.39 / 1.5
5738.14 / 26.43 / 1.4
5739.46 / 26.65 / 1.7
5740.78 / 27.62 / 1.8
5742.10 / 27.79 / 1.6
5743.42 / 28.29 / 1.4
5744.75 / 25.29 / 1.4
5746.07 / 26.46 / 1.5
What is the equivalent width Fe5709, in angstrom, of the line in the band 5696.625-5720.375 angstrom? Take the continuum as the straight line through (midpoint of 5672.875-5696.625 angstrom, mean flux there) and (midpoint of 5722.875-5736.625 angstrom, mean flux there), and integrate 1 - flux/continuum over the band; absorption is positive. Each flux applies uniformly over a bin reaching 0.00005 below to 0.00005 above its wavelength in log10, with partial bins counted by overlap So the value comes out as 1.8 angstrom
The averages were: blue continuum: 25.7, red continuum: 27.7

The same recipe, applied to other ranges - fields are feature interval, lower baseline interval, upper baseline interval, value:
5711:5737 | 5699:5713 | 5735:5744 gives -1.1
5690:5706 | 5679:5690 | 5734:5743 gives 0.7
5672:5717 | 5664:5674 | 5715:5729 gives 2.0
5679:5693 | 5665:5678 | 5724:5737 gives 0.6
